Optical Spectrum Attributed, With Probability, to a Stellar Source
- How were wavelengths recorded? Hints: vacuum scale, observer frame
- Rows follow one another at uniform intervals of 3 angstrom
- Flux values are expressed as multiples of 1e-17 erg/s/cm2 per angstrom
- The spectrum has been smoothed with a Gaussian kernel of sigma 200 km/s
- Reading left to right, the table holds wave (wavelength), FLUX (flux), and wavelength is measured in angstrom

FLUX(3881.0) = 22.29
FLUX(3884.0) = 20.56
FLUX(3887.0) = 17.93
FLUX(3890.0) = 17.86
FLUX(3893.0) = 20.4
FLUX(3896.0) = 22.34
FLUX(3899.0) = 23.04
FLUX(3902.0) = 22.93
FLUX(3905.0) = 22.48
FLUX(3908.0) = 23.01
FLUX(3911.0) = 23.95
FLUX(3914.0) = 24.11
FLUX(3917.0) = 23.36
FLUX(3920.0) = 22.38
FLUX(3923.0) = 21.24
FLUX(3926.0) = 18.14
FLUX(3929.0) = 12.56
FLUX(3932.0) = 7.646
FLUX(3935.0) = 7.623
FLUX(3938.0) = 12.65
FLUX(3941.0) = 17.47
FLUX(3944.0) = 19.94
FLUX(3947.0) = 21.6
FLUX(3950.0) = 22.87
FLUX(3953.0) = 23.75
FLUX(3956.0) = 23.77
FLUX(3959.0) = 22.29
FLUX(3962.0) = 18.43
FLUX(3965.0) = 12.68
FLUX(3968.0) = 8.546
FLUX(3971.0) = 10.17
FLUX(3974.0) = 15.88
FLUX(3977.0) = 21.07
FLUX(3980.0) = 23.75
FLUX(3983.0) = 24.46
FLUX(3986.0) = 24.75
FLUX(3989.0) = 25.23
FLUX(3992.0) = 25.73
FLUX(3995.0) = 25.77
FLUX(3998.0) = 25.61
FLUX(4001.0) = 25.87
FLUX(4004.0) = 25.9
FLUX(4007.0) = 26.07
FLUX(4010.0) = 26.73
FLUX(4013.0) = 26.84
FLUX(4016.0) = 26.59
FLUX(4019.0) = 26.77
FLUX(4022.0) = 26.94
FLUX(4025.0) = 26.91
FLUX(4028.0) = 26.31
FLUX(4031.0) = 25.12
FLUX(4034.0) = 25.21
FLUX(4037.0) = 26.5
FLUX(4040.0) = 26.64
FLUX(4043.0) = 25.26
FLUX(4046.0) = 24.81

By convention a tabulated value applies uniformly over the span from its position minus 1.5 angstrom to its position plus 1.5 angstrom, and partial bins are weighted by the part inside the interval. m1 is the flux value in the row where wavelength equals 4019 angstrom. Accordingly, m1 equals 26.77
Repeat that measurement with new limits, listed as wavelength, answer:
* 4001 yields 25.87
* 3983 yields 24.46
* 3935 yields 7.623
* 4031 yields 25.12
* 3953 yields 23.75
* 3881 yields 22.29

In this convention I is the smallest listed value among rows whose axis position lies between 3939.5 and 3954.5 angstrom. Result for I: 17.47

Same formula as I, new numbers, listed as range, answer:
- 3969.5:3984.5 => 10.17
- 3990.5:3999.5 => 25.61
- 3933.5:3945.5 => 7.623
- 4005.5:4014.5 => 26.07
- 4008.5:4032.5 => 25.12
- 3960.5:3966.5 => 12.68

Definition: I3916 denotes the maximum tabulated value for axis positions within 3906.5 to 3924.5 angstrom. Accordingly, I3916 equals 24.11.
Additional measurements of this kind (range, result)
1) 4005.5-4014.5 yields 26.84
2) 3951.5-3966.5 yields 23.77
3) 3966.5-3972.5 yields 10.17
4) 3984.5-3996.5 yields 25.77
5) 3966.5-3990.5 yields 25.23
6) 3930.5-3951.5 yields 22.87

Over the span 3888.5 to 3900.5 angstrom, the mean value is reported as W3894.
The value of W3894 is 20.9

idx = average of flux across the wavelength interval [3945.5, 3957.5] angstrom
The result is 23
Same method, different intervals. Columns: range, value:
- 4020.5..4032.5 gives 26.3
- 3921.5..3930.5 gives 17.3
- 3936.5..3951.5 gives 18.9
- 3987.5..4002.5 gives 25.6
